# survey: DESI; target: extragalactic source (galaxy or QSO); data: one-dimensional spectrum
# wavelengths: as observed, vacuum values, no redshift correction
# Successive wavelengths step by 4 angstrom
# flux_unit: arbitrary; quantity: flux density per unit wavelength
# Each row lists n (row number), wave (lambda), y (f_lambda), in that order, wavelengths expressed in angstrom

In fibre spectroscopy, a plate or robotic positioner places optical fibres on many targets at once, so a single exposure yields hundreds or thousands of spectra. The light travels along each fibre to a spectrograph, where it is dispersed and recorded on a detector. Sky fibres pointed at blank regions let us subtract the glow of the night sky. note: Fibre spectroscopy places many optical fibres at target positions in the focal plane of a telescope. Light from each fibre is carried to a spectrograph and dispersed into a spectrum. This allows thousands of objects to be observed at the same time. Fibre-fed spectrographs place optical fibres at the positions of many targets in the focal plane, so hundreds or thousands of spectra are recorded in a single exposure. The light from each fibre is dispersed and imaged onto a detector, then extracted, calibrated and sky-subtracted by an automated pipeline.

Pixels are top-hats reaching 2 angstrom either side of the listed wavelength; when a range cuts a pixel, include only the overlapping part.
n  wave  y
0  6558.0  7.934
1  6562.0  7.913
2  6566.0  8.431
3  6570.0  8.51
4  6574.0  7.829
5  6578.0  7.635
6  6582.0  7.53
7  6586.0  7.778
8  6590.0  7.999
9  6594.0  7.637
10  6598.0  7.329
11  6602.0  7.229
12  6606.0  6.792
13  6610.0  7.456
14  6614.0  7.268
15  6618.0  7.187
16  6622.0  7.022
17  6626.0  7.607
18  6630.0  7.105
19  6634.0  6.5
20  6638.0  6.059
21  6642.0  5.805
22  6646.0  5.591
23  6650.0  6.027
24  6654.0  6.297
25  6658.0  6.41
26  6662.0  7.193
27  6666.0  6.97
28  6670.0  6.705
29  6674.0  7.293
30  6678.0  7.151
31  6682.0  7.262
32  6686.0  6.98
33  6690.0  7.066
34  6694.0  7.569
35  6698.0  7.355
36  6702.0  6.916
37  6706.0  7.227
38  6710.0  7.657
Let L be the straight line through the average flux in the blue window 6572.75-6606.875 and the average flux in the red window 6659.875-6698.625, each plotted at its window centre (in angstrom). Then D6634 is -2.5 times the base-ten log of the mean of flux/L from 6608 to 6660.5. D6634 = 0.11 mag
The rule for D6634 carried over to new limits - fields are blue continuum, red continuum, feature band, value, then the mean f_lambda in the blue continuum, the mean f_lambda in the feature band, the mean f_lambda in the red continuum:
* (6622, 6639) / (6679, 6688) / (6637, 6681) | 0.079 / 6.89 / 6.53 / 7.12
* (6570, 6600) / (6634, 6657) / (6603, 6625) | -0.041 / 7.73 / 7.17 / 6.02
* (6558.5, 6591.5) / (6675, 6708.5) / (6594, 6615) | 0.074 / 7.95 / 7.25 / 7.2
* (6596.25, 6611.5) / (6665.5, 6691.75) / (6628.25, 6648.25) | 0.153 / 7.19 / 6.2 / 7.07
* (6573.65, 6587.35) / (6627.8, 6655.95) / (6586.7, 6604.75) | -0.032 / 7.67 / 7.53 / 6.21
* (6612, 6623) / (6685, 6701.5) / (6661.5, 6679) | 0.025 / 7.17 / 7.05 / 7.23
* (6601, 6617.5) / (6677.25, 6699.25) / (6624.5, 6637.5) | 0.040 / 7.18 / 6.93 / 7.23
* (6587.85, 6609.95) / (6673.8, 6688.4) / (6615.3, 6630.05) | 0.012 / 7.4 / 7.25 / 7.15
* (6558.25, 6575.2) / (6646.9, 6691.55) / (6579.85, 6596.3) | 0.021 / 8.16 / 7.73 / 6.82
